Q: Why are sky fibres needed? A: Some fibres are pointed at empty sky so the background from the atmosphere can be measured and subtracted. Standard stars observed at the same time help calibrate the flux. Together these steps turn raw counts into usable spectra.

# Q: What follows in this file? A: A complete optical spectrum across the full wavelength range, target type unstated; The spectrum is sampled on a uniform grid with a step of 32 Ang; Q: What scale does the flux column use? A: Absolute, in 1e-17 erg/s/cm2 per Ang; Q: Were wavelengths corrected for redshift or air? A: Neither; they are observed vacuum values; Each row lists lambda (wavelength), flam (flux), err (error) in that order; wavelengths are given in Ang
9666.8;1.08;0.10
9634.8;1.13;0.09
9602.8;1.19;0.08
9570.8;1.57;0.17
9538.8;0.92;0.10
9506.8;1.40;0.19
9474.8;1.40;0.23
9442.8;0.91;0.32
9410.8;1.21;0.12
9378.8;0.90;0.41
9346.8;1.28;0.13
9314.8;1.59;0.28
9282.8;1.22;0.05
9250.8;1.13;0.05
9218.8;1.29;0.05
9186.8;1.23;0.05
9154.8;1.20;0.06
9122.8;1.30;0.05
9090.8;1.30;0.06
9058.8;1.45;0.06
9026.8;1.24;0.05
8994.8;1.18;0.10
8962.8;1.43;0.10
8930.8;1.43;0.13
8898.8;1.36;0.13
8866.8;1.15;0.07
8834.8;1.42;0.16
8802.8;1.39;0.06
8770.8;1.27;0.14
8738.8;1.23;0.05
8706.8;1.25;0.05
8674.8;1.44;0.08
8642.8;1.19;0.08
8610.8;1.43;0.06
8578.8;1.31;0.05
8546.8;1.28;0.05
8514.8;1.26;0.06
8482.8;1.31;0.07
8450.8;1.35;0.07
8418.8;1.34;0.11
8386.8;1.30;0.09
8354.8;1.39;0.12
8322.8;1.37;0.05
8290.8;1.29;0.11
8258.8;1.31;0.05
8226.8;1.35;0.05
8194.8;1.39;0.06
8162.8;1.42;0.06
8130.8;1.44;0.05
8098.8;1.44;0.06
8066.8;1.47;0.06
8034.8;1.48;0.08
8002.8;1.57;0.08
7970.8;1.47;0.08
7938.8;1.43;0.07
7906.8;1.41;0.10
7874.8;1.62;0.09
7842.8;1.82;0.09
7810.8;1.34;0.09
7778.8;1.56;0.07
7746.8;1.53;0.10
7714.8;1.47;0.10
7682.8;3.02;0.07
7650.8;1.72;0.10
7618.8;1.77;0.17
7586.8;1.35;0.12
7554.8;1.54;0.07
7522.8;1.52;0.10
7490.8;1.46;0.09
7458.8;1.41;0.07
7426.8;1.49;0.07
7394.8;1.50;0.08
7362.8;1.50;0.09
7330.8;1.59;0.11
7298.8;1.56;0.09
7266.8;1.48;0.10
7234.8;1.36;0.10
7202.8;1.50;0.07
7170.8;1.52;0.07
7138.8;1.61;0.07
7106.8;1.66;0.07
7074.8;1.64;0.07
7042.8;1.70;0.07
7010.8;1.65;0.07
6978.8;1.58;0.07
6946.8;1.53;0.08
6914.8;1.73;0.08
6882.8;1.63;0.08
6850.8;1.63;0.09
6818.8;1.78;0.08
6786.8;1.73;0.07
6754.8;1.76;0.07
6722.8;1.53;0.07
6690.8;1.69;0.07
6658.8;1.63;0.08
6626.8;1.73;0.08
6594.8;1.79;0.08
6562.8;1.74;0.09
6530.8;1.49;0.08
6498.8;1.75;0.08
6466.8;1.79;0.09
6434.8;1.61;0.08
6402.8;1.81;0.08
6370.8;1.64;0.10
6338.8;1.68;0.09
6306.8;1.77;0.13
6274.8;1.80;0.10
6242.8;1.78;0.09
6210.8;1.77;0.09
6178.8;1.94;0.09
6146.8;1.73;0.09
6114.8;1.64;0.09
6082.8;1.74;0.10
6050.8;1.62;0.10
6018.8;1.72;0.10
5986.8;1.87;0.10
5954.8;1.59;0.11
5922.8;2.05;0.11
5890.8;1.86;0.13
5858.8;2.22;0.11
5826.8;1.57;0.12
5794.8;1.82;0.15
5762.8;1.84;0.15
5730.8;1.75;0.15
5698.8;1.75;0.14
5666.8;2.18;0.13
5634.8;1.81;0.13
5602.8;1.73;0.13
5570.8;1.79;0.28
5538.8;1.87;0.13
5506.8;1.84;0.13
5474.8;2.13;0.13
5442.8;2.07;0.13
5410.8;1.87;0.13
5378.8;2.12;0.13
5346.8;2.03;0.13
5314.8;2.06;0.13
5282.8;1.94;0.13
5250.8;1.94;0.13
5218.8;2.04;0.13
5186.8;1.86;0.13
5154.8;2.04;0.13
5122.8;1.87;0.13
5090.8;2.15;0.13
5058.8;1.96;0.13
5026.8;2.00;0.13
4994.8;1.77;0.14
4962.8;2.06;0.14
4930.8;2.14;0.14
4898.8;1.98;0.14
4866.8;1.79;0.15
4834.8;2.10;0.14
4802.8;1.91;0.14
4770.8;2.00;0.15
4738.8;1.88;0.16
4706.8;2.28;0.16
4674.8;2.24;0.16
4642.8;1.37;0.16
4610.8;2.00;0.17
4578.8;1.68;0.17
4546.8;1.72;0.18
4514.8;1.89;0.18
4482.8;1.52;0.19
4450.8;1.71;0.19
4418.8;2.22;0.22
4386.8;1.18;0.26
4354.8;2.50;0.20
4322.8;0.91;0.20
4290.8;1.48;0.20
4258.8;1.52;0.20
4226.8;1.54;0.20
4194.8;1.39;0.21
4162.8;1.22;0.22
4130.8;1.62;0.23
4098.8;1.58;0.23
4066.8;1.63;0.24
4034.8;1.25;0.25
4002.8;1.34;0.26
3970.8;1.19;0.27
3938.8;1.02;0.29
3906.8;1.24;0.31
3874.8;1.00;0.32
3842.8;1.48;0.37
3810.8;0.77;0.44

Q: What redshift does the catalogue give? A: 0.17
